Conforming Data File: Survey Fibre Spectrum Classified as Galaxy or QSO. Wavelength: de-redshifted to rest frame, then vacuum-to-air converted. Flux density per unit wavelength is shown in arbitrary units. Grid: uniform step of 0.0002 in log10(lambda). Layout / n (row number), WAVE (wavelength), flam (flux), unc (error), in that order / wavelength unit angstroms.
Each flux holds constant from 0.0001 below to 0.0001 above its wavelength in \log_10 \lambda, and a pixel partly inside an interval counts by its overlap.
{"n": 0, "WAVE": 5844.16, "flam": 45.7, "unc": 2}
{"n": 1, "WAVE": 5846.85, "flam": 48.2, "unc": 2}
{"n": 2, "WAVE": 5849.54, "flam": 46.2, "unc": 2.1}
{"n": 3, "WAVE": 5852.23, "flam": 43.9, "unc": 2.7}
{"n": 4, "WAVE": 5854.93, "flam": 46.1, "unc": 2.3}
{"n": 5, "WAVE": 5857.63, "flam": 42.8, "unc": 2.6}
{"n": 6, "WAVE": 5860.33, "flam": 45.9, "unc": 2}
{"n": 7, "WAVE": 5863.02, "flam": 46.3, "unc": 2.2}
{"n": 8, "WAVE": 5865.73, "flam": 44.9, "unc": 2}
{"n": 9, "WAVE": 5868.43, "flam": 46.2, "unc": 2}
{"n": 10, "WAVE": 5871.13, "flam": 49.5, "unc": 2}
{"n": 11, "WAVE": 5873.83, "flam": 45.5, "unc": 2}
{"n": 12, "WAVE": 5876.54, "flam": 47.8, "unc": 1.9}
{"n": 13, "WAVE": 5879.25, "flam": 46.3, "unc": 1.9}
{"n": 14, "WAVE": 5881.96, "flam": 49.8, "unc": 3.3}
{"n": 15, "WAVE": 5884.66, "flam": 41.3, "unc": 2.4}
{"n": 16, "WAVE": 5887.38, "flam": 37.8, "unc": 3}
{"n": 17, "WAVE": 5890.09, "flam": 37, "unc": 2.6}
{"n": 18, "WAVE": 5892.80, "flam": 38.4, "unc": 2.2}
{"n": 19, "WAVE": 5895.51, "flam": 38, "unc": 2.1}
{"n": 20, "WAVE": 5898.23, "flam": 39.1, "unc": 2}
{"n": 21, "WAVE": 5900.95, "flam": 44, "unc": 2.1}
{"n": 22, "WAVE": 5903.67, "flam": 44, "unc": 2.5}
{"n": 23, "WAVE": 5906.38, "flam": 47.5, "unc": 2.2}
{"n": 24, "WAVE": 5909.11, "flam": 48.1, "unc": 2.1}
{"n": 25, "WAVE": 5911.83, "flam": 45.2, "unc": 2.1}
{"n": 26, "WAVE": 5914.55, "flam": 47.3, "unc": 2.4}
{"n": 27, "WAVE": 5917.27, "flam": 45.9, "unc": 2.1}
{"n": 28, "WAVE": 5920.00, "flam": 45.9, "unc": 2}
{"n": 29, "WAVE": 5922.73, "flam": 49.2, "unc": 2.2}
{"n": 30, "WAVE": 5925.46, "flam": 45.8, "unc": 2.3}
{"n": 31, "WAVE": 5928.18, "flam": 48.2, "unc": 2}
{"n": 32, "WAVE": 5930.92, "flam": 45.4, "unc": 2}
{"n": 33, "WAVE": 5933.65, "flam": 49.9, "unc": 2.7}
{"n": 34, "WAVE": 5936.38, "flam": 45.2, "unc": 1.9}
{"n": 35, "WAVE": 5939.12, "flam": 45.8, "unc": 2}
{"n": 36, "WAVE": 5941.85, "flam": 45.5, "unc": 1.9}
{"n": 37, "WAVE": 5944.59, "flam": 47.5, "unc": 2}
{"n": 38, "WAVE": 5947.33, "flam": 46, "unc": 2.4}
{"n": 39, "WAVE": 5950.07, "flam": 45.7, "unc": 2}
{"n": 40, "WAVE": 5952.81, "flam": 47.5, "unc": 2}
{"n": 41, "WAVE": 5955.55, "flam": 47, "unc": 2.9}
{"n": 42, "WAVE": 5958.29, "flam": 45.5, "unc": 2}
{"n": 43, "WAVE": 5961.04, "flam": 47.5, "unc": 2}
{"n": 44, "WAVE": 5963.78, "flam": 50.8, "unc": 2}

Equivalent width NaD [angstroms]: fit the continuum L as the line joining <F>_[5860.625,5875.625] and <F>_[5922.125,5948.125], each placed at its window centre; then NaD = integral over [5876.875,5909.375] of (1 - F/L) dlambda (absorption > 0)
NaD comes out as 2.8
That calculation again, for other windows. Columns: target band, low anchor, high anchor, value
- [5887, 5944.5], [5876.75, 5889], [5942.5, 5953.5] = 0.87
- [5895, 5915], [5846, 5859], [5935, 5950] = 0.63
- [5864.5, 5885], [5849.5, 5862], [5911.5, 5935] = -0.52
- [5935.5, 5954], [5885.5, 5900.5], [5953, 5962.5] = -0.42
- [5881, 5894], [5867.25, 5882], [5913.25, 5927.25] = 1.81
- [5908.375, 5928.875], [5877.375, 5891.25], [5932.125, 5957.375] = -0.88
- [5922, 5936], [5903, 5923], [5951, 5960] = -0.25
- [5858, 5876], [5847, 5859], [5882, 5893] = -1.36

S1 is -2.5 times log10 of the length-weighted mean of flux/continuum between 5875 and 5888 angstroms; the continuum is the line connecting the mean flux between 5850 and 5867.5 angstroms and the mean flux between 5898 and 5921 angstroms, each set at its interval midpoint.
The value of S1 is 0.01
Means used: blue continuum 45.1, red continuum 45.5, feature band 45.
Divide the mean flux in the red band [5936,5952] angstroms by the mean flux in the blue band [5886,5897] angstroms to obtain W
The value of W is 1.22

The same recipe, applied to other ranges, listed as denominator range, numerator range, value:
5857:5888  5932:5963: 1.03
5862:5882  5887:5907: 0.87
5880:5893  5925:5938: 1.14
